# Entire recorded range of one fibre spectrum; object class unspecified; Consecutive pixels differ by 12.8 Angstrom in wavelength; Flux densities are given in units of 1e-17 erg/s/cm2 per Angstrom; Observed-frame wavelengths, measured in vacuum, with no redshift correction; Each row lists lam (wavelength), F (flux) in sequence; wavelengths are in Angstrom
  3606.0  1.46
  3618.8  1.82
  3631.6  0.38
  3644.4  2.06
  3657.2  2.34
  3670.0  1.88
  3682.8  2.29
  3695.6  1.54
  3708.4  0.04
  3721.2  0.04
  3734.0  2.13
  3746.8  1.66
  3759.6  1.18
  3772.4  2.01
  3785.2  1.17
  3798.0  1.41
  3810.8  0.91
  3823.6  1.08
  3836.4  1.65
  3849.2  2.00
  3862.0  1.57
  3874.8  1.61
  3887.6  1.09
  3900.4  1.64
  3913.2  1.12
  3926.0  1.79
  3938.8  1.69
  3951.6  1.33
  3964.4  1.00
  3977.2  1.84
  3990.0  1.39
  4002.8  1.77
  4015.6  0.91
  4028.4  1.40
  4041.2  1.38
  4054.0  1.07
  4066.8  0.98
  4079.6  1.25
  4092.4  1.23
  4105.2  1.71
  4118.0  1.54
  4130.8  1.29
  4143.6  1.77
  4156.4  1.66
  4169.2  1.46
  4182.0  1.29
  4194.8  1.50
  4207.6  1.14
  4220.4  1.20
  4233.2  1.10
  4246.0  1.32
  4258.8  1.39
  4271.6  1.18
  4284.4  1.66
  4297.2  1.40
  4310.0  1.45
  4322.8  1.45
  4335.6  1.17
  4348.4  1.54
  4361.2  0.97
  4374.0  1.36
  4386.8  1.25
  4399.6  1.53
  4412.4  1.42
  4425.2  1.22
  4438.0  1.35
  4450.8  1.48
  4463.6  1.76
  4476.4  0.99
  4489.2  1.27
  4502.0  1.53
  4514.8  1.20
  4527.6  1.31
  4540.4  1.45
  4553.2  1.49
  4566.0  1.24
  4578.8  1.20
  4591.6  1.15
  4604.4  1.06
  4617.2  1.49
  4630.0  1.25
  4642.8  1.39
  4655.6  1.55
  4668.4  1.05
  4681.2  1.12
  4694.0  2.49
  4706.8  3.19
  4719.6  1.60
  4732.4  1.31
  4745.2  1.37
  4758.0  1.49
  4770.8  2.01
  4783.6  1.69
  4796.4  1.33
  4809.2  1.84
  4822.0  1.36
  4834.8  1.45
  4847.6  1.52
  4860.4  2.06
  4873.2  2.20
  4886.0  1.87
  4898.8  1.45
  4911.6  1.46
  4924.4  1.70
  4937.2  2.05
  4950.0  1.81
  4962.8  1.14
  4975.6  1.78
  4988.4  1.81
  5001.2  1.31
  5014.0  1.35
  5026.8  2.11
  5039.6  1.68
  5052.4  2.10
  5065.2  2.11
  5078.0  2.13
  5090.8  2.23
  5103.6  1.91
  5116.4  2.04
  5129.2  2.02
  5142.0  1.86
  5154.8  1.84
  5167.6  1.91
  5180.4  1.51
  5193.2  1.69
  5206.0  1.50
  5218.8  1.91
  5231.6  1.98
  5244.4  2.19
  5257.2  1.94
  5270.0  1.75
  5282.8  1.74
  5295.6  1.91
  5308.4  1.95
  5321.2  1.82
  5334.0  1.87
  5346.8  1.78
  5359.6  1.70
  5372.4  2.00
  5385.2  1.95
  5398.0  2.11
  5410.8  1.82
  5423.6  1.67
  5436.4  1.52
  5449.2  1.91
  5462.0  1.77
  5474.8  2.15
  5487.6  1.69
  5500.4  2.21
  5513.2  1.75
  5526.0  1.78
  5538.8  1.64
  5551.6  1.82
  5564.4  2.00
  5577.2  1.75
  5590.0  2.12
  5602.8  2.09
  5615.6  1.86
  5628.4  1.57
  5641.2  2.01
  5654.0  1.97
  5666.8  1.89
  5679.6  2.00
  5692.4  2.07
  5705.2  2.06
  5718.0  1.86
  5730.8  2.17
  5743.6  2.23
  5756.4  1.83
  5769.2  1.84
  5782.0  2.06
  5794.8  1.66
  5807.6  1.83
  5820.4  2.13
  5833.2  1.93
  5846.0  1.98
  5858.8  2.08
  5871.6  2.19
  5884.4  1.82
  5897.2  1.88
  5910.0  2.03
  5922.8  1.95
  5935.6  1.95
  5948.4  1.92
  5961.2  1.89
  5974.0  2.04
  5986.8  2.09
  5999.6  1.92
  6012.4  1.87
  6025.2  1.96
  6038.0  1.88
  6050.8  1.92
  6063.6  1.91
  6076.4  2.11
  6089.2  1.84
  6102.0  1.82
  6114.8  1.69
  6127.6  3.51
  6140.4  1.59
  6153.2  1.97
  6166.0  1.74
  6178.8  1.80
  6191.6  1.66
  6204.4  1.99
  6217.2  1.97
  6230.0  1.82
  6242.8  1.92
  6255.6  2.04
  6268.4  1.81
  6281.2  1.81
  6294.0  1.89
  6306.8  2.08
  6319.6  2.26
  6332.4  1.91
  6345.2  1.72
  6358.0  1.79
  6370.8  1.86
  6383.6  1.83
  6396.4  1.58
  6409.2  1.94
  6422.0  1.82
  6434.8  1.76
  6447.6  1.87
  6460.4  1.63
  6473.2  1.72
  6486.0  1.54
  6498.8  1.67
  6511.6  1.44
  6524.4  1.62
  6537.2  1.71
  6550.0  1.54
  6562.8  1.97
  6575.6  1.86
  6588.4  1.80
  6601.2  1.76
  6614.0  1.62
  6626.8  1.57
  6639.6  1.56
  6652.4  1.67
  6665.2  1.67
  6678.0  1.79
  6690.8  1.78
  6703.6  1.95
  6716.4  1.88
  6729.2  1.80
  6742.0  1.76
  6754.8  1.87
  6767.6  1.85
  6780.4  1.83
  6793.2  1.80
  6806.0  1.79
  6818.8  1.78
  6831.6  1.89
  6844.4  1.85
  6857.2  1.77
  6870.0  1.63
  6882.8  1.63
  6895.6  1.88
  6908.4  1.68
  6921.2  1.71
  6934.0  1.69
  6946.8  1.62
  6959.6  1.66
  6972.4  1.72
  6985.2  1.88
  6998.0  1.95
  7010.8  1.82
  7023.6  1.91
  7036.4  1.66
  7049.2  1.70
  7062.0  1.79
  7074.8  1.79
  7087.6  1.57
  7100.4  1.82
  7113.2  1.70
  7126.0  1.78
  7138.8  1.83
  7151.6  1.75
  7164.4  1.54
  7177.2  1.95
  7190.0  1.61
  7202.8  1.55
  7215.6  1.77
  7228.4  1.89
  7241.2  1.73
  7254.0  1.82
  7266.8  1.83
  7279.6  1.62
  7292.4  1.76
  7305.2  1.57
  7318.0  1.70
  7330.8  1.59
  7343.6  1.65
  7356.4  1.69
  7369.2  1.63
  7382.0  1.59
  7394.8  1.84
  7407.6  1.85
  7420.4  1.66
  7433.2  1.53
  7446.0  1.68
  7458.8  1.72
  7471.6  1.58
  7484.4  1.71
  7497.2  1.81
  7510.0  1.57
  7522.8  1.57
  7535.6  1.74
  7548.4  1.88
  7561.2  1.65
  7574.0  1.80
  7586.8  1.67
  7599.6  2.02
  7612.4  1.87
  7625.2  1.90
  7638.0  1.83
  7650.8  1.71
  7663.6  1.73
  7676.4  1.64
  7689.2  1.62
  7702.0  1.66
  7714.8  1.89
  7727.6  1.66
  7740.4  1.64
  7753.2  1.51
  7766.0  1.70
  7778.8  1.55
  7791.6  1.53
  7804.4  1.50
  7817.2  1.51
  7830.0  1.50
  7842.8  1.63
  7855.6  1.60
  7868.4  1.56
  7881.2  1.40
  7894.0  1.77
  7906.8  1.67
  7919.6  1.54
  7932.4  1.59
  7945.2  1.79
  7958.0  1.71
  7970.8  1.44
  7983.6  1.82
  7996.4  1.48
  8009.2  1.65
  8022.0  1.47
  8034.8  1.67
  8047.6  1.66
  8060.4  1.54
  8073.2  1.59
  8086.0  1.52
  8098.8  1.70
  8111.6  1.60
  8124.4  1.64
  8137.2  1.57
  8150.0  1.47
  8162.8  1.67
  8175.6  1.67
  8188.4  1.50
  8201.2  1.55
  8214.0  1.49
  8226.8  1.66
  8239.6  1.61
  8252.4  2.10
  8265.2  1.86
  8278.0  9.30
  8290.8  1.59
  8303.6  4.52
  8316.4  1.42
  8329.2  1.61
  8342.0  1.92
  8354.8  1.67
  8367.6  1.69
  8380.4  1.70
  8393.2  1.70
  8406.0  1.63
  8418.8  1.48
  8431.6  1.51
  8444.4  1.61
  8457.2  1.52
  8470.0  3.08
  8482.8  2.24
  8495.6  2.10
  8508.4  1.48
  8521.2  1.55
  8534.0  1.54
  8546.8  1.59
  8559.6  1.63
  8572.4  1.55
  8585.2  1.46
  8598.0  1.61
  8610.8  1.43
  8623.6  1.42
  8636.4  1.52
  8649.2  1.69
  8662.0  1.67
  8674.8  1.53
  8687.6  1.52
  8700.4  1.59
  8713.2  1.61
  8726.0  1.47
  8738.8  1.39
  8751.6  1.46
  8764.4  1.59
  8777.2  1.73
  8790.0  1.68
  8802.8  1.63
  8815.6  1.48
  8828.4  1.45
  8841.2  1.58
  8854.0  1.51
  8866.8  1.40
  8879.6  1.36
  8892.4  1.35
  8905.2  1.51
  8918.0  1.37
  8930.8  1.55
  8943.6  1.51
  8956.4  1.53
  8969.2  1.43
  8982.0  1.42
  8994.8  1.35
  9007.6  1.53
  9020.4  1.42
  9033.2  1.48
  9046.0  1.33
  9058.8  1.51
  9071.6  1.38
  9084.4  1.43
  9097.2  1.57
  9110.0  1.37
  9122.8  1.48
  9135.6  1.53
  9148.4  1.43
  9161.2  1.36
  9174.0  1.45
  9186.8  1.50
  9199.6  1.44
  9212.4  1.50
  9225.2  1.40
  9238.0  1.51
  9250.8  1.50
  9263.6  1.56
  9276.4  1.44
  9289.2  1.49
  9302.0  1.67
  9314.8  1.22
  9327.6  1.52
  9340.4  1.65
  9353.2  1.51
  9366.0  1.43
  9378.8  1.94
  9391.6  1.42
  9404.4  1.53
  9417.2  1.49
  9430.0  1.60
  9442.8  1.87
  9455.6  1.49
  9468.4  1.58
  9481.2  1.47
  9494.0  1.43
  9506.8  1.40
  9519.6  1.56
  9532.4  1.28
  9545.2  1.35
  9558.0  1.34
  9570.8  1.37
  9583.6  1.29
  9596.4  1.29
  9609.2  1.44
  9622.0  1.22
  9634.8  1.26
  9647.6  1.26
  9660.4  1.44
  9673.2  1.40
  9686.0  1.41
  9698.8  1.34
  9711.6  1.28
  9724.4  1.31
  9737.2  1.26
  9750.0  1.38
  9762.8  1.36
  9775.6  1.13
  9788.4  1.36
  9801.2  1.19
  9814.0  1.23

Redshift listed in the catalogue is 0.261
